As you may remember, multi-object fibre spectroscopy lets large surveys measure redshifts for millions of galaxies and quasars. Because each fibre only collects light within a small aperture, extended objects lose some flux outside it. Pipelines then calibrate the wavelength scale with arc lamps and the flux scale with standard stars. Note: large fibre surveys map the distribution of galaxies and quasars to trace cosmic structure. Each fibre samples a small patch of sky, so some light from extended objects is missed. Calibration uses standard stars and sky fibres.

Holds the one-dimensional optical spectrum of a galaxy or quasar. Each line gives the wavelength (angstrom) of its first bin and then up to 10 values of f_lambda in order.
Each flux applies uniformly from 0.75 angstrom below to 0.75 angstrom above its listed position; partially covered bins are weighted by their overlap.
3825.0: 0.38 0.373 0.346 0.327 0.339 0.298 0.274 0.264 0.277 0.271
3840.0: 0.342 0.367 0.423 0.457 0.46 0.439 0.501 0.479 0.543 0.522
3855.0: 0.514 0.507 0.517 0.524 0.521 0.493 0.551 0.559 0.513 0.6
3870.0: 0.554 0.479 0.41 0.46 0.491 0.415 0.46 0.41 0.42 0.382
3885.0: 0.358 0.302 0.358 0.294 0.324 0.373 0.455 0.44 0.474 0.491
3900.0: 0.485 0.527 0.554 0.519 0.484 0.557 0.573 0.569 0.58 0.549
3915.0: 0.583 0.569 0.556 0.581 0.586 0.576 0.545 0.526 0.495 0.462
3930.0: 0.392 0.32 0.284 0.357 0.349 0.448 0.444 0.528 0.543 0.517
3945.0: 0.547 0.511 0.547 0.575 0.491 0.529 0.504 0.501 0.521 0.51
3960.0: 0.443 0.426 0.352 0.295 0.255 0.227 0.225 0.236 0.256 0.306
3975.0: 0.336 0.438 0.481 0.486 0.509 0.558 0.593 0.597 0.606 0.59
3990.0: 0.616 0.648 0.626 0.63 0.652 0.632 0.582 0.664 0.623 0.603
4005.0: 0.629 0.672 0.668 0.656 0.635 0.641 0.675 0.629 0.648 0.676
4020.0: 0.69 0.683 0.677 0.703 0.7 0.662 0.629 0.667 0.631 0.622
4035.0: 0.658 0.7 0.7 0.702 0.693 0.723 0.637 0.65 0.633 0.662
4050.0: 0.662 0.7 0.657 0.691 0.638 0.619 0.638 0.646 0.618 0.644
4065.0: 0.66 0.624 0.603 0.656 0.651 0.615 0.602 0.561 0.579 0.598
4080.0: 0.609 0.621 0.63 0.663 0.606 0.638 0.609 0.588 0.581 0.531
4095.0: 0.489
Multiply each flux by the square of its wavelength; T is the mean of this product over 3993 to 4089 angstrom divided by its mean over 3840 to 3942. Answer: 1.47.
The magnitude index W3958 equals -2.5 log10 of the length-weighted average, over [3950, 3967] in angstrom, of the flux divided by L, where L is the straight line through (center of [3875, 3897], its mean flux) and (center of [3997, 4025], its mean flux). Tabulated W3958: 0.23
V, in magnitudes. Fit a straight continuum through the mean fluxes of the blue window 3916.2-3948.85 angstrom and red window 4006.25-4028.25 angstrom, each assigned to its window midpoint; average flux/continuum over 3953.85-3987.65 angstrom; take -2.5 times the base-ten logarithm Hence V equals 0.33 mag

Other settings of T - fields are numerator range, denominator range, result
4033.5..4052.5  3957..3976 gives 2.11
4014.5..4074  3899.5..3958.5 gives 1.37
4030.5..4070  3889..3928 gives 1.38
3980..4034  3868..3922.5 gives 1.40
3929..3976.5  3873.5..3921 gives 0.90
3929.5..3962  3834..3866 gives 1.10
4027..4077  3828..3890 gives 1.66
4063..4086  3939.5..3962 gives 1.29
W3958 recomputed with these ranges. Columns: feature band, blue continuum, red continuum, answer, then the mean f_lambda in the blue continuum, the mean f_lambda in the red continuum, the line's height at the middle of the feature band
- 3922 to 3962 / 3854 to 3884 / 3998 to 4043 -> 0.20 mag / 0.49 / 0.661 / 0.572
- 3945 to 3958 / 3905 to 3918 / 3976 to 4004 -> 0.10 mag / 0.557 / 0.587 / 0.572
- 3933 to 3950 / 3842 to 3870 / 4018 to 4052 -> 0.22 mag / 0.507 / 0.672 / 0.586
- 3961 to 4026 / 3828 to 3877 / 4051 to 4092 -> 0.04 mag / 0.444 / 0.627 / 0.562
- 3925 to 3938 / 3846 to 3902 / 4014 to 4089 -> 0.29 mag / 0.463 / 0.649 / 0.523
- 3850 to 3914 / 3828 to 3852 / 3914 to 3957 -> -0.13 mag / 0.373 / 0.496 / 0.427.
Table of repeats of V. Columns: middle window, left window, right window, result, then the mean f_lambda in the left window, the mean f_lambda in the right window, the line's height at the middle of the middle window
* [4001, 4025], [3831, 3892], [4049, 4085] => -0.13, 0.432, 0.633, 0.58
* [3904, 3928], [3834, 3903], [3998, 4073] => -0.10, 0.444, 0.655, 0.504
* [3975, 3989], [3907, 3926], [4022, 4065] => 0.17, 0.566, 0.663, 0.616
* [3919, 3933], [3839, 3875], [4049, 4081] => 0.11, 0.488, 0.632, 0.536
